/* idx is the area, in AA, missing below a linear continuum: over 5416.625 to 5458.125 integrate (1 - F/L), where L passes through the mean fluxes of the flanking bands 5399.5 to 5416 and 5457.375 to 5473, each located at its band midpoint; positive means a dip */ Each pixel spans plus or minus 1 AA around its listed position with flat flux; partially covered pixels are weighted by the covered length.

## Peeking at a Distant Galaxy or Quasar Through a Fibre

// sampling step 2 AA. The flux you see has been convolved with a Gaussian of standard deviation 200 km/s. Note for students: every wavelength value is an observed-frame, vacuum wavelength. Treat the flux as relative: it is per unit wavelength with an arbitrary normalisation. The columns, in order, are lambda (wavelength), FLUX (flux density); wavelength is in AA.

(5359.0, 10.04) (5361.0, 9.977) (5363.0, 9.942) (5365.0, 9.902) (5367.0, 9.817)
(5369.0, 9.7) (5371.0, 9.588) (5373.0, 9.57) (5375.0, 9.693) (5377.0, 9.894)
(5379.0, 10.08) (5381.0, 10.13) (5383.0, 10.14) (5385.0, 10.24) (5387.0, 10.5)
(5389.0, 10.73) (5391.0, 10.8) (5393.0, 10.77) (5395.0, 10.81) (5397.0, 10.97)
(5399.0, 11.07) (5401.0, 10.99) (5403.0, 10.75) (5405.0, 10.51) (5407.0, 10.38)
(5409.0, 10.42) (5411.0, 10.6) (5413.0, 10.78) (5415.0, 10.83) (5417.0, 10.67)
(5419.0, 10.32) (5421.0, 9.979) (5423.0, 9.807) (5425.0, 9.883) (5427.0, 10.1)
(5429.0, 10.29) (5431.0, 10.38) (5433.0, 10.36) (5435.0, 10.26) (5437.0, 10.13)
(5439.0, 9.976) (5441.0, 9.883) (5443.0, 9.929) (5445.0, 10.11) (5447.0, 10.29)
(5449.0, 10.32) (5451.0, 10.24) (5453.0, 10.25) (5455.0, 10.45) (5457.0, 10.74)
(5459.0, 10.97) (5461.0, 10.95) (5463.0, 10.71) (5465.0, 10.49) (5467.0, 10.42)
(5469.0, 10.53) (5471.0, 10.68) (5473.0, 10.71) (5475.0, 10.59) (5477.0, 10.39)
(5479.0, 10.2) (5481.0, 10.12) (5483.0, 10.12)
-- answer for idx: 1.84 AA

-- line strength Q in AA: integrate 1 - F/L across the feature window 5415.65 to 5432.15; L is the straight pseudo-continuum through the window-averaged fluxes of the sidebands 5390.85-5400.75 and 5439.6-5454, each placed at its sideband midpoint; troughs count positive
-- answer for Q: 0.45 AA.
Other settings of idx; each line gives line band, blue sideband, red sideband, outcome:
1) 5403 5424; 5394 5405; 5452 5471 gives 0.73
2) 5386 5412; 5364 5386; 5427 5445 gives -1.89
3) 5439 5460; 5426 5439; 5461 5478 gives 0.19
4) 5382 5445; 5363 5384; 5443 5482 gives -1.84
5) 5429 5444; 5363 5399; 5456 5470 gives 0.56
